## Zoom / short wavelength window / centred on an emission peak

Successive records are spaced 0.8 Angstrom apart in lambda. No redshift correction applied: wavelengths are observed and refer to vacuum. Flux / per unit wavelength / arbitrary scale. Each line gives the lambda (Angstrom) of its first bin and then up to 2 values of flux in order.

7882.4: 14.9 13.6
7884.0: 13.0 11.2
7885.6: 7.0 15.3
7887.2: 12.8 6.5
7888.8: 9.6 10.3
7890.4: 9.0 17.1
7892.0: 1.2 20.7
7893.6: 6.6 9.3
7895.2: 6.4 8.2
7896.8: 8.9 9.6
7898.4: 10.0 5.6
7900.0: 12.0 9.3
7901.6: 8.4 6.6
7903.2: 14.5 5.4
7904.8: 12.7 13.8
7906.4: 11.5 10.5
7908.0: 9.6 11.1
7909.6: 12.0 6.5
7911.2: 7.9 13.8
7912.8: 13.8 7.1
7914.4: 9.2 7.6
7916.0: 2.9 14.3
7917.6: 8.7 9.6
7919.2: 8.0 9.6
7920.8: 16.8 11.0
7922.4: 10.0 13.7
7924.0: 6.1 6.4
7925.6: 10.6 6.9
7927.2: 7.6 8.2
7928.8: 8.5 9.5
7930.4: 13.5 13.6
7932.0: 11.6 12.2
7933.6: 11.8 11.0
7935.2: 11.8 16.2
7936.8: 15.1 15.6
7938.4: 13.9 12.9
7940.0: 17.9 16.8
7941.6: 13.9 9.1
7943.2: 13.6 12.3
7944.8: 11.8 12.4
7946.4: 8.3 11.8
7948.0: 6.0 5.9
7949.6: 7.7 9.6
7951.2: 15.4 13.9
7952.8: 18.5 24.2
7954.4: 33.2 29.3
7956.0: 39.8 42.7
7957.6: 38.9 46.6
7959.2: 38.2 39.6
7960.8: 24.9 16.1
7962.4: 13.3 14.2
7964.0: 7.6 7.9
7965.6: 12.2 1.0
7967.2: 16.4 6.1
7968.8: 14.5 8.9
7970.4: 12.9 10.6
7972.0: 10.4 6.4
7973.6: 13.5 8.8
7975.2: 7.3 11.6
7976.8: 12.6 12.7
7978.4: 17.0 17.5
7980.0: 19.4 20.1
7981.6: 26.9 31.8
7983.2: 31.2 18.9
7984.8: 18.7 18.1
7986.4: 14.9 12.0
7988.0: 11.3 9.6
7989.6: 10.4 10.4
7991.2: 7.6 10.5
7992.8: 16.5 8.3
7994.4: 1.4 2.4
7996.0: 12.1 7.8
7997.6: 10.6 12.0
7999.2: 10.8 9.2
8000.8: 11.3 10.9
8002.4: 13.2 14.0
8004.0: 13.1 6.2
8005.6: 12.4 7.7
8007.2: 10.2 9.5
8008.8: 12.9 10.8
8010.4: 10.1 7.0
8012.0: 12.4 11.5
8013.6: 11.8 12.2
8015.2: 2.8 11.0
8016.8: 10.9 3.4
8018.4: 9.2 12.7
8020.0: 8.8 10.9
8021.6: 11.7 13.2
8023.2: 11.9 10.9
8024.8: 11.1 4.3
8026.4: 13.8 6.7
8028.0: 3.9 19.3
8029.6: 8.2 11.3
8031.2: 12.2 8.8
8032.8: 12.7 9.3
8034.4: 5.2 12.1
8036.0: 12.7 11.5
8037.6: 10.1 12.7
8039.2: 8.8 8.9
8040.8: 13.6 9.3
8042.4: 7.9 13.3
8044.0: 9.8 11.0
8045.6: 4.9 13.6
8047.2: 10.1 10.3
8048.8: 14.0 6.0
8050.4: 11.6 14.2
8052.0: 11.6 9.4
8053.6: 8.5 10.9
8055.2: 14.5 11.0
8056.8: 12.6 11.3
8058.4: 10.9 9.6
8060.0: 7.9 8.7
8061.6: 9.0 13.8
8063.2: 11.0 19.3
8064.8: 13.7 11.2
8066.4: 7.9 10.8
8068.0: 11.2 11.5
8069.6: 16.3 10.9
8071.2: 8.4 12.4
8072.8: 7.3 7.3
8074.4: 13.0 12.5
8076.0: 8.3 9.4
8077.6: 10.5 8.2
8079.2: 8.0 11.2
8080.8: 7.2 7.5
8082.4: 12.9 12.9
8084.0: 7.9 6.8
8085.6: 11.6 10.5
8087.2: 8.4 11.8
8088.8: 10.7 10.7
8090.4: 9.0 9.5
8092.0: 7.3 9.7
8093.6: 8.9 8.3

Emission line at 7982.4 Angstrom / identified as [N II] 6583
